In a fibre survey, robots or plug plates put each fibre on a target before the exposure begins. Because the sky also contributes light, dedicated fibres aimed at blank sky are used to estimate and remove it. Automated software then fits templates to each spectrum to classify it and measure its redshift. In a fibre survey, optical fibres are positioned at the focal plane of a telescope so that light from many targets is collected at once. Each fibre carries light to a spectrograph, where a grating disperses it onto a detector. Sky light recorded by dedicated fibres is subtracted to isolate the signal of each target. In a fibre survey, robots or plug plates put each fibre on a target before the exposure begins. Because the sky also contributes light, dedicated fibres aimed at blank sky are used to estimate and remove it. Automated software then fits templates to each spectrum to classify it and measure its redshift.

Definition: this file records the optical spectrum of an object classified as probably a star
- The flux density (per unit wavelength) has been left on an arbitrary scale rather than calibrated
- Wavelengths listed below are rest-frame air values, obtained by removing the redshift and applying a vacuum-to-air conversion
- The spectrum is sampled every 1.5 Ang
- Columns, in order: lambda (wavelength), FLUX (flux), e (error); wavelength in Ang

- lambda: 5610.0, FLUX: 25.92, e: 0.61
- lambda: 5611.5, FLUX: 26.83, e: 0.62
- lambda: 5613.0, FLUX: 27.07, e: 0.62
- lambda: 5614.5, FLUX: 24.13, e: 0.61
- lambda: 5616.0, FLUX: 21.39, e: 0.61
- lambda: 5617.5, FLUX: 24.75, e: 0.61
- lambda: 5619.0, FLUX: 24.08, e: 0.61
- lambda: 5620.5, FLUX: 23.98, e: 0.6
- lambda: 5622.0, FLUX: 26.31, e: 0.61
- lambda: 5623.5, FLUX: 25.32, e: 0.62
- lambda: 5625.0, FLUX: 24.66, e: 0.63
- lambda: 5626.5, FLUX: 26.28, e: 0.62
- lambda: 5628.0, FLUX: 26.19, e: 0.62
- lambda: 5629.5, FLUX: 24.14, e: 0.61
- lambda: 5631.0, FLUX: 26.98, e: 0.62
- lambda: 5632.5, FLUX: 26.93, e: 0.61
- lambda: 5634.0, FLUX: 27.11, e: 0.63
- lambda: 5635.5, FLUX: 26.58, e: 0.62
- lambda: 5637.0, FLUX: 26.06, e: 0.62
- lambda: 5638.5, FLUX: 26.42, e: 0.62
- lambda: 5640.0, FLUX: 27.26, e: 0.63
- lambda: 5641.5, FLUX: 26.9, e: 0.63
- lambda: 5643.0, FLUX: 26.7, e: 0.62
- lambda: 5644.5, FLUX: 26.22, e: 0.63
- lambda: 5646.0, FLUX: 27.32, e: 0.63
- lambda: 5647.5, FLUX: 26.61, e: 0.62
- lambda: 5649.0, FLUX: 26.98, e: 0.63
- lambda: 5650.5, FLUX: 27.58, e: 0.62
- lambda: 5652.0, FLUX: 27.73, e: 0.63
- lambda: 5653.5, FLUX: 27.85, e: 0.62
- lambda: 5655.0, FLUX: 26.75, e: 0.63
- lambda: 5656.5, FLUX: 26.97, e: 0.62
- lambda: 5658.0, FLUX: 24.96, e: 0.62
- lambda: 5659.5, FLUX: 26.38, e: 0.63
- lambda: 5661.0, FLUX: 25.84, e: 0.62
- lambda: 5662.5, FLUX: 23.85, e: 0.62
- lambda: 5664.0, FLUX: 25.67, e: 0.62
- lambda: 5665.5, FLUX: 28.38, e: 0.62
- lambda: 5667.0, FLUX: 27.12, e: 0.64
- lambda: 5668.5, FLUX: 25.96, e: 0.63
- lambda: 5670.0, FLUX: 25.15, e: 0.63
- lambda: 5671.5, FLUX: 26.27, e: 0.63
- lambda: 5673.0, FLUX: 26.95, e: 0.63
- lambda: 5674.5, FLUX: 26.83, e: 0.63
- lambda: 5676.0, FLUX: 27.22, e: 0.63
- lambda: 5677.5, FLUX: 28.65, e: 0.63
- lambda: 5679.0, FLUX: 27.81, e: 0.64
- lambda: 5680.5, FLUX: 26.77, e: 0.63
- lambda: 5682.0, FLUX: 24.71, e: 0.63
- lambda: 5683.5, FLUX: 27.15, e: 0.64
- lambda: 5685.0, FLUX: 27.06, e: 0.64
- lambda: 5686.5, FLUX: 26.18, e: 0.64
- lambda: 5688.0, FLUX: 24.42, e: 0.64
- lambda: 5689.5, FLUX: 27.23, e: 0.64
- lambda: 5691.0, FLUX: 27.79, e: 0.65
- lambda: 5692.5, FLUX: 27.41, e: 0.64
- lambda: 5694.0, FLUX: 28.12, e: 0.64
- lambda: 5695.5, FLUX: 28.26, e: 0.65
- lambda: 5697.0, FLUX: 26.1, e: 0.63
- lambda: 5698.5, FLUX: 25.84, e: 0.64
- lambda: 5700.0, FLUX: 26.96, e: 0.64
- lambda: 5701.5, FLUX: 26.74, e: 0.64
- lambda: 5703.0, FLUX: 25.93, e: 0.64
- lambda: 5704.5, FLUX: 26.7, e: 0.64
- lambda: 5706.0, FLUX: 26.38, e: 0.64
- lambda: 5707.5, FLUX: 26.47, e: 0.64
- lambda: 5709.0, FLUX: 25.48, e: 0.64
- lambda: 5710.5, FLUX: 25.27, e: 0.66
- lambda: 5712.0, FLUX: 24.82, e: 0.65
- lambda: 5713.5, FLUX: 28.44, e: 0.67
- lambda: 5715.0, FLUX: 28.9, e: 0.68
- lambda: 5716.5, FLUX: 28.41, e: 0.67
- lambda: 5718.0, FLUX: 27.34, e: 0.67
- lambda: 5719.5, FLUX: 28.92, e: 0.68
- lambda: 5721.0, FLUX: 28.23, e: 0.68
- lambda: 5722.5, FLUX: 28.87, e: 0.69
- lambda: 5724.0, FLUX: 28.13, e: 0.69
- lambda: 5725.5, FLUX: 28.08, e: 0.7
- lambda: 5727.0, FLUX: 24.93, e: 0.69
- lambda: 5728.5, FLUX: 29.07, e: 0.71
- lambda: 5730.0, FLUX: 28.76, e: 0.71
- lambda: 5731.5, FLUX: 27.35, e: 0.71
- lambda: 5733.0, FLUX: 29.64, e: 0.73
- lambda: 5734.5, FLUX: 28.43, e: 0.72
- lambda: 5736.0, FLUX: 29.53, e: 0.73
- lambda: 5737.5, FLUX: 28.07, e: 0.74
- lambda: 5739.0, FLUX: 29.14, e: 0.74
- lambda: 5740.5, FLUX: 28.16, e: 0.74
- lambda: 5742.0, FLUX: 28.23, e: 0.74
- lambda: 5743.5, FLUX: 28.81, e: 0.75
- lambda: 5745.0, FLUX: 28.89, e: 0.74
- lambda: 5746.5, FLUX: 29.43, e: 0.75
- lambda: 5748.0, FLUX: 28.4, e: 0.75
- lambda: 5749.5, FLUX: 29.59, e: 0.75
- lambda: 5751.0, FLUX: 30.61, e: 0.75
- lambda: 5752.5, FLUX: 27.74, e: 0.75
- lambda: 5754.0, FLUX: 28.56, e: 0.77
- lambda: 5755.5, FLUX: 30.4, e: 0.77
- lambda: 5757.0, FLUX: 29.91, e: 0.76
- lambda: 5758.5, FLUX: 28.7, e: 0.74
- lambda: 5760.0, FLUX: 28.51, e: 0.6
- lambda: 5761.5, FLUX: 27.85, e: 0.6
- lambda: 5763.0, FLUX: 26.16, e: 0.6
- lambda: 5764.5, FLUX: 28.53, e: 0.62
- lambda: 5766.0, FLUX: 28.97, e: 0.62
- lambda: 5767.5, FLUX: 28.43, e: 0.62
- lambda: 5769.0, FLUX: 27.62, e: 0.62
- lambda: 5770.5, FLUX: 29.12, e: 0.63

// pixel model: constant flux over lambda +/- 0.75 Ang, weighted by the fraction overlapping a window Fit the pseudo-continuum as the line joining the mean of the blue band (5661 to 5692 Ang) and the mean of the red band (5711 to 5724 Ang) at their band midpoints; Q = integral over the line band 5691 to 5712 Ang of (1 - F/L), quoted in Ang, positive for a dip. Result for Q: 0.6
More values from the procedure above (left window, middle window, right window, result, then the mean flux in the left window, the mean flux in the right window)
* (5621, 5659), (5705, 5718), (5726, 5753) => 0.56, 26.5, 28.6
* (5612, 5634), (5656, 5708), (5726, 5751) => 0.71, 25.2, 28.6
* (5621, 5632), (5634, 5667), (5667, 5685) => -0.58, 25.7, 26.7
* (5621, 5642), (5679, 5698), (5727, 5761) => 0.50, 26.2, 28.8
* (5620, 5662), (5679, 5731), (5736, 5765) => 1.31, 26.4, 28.7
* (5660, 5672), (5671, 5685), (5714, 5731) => -0.25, 26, 28.1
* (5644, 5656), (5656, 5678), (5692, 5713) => 0.45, 27.1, 26.5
